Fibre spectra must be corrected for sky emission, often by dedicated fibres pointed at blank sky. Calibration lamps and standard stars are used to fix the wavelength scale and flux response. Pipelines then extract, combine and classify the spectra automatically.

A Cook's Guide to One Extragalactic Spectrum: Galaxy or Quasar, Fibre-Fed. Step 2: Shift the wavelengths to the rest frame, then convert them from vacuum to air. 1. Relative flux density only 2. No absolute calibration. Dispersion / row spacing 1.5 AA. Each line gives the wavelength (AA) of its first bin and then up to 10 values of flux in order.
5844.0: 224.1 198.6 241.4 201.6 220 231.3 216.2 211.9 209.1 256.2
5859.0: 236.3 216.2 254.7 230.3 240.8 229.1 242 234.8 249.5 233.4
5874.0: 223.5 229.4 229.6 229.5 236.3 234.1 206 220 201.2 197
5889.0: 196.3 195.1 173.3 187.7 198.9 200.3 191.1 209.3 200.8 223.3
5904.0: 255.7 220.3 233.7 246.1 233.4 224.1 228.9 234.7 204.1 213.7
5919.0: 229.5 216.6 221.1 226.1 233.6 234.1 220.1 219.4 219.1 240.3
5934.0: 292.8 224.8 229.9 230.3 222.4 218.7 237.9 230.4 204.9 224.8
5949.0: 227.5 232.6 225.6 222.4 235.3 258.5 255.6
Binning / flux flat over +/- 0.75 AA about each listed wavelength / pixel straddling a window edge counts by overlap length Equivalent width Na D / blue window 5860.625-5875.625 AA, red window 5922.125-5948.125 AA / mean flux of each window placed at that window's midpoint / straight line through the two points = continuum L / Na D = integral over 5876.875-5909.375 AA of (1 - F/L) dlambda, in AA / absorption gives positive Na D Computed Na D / 2.93 AA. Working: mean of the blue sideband 236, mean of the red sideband 230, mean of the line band 213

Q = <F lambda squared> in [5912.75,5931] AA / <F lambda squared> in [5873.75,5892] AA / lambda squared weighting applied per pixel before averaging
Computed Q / 1.05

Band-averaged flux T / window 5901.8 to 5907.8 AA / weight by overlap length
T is 233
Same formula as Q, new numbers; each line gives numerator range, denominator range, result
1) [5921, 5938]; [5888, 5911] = 1.11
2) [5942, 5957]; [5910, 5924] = 1.04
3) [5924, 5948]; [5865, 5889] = 1.04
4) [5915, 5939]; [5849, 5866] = 1.02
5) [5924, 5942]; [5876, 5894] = 1.13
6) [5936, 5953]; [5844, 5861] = 1.05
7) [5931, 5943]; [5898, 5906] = 1.09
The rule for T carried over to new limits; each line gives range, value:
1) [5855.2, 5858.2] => 232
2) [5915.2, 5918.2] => 209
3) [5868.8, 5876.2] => 234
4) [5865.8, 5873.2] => 238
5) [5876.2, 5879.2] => 230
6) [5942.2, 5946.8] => 224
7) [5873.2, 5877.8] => 228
